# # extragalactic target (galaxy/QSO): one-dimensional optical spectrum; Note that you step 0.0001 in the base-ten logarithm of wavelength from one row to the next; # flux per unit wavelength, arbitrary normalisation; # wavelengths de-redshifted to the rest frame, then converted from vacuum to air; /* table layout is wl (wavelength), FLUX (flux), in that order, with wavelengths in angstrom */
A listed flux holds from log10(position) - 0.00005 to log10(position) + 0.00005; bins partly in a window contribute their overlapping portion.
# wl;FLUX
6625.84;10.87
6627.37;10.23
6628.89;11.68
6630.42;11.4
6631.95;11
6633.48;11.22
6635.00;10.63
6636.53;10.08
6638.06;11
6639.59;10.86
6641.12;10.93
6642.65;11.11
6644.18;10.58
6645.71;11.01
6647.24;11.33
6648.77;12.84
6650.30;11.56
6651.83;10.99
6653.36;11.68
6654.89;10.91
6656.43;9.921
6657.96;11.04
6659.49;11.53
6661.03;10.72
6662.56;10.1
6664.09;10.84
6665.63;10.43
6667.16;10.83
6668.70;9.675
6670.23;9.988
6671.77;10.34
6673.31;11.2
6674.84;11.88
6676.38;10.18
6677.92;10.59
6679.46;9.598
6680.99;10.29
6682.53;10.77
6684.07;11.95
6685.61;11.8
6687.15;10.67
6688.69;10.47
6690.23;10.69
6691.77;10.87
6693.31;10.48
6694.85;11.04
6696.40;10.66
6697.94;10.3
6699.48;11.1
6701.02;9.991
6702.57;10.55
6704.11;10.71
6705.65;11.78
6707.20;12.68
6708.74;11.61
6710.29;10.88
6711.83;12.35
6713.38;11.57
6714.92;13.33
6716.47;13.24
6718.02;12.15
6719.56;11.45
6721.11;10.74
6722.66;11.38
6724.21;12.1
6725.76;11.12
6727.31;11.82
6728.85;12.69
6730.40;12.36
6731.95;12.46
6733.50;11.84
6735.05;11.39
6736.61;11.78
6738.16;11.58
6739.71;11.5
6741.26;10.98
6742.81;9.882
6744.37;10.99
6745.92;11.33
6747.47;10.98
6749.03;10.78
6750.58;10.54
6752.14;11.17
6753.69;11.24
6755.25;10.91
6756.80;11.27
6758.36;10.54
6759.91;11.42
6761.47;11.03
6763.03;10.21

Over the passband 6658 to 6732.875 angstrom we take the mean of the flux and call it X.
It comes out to 11.2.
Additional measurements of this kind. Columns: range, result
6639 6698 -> 10.8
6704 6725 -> 11.9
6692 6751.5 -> 11.4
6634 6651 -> 11.1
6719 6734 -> 11.8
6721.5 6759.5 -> 11.4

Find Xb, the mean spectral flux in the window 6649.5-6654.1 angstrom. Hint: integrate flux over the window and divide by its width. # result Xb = 11.4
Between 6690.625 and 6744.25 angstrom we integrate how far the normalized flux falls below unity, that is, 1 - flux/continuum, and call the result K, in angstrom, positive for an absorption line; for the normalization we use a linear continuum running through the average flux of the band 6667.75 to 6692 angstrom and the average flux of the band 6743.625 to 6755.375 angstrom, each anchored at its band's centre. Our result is -3.1 angstrom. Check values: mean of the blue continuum 10.7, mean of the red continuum 11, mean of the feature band 11.5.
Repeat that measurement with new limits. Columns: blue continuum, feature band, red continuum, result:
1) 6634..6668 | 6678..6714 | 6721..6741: 1.4 angstrom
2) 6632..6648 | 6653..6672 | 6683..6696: 0.6 angstrom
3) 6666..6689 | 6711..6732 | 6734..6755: -2.1 angstrom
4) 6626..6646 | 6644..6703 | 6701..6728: 2.4 angstrom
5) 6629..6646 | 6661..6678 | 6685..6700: 0.4 angstrom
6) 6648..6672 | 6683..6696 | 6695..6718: 0.3 angstrom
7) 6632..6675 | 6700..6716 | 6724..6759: -0.6 angstrom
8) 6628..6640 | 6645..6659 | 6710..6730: -0.1 angstrom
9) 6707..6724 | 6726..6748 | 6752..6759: -0.2 angstrom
